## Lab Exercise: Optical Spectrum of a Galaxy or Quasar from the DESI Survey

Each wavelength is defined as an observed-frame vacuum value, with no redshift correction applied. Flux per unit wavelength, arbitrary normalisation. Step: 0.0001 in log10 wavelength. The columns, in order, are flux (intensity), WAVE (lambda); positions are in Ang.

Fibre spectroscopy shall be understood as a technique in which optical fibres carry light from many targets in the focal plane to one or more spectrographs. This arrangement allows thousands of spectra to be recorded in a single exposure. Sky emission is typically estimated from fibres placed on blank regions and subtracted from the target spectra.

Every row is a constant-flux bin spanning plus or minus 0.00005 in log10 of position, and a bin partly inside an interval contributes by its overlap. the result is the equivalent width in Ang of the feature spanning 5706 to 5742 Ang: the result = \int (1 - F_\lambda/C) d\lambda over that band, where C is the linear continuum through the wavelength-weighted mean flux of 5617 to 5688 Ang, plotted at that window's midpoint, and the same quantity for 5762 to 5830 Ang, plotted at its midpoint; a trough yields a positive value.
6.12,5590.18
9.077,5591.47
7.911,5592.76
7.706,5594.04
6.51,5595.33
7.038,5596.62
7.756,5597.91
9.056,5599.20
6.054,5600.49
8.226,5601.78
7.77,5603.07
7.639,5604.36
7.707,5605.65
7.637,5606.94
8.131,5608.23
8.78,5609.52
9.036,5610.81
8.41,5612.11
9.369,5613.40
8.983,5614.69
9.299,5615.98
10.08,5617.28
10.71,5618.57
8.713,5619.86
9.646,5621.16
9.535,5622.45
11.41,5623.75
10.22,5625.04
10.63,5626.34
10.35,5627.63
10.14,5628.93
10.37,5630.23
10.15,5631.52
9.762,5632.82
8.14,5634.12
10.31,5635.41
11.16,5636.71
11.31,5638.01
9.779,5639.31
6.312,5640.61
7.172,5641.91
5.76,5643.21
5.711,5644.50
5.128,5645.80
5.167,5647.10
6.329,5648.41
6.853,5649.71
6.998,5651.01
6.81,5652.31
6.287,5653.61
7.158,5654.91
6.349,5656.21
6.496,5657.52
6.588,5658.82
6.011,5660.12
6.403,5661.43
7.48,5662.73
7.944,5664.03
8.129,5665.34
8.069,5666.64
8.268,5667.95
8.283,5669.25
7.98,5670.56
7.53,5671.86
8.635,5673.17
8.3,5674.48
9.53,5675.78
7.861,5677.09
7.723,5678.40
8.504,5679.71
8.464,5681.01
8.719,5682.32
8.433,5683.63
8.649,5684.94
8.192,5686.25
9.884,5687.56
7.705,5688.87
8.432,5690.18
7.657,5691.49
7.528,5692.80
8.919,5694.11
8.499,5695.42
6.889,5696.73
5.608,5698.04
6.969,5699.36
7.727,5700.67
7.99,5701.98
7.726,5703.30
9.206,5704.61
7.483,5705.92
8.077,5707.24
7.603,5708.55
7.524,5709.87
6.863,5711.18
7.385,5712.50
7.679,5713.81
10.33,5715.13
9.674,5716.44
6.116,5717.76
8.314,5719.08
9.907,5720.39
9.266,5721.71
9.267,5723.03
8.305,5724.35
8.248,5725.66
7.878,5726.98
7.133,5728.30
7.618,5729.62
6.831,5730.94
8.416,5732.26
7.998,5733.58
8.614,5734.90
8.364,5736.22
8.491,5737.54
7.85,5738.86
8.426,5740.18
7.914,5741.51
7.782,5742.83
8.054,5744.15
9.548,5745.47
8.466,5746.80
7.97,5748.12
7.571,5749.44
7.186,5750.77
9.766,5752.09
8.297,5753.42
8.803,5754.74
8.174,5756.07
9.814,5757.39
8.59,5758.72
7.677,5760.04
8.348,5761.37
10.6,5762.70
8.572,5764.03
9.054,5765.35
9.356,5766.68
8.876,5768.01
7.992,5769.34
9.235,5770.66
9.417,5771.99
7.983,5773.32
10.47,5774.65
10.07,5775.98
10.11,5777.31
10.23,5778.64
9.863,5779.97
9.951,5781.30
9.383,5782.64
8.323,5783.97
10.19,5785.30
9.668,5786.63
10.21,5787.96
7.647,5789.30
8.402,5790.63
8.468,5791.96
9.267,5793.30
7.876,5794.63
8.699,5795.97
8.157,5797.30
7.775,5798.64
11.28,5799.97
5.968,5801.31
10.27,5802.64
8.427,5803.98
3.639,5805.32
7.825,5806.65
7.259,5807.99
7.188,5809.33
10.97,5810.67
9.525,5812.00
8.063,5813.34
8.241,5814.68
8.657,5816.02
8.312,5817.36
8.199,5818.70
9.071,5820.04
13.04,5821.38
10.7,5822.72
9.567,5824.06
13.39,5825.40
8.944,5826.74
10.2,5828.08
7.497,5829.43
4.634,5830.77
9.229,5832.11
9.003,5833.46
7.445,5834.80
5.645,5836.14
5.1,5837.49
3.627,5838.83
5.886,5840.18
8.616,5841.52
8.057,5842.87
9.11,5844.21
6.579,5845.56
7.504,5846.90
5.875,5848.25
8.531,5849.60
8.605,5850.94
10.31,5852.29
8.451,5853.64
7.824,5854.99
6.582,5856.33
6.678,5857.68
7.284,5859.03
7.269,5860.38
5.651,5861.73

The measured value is 2.2 Ang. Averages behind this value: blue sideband 8.28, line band 8.14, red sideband 9.06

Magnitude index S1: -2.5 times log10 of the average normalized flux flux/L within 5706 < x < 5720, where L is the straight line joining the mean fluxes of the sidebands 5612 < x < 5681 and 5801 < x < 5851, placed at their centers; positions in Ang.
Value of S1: 0.04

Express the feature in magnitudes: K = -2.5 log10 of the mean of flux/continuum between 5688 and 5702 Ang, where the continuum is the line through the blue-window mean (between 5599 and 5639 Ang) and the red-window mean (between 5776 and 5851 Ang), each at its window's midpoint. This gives 0.18 mag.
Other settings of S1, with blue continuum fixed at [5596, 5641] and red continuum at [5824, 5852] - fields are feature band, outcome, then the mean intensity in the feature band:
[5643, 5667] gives 0.32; 6.62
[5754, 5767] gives -0.08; 8.89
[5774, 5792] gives -0.18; 9.53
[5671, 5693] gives 0.05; 8.35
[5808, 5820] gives -0.09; 8.59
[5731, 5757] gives 0.01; 8.28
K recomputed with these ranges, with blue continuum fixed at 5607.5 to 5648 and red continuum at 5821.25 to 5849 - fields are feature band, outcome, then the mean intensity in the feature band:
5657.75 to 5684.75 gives 0.11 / 7.93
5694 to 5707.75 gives 0.13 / 7.68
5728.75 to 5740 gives 0.06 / 8.03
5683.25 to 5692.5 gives 0.04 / 8.39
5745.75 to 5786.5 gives -0.09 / 9.03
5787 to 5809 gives 0.00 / 8.2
